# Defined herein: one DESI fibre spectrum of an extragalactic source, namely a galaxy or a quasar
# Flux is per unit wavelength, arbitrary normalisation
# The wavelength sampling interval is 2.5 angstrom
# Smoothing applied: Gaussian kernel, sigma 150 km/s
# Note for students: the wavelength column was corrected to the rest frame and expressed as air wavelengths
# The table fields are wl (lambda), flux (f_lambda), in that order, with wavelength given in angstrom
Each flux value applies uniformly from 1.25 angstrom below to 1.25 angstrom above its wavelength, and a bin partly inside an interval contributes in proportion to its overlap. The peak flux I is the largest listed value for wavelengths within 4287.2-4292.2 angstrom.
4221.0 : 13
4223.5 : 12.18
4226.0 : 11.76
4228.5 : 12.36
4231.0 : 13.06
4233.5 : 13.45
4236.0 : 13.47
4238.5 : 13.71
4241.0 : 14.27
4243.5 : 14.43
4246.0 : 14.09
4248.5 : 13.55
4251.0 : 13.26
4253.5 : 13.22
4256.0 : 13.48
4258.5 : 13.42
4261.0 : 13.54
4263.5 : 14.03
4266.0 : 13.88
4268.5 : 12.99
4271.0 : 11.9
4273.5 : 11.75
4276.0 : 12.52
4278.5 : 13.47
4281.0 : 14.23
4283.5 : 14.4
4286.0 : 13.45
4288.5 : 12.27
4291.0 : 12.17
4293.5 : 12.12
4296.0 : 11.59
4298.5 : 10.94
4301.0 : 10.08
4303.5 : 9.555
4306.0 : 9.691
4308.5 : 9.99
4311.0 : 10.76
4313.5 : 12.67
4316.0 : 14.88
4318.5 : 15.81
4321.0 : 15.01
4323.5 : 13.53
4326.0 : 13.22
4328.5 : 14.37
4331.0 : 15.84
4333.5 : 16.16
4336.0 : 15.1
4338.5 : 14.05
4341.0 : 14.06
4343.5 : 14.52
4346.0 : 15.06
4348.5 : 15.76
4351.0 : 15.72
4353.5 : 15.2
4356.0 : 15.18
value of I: 12.27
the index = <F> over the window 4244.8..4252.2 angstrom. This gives 13.6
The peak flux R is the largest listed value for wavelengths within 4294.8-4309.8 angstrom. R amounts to 11.59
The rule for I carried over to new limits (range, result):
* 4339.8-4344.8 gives 14.52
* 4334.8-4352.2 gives 15.76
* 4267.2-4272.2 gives 12.99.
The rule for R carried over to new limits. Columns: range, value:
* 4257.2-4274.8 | 14.03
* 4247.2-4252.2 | 13.55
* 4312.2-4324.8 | 15.81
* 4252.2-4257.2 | 13.48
